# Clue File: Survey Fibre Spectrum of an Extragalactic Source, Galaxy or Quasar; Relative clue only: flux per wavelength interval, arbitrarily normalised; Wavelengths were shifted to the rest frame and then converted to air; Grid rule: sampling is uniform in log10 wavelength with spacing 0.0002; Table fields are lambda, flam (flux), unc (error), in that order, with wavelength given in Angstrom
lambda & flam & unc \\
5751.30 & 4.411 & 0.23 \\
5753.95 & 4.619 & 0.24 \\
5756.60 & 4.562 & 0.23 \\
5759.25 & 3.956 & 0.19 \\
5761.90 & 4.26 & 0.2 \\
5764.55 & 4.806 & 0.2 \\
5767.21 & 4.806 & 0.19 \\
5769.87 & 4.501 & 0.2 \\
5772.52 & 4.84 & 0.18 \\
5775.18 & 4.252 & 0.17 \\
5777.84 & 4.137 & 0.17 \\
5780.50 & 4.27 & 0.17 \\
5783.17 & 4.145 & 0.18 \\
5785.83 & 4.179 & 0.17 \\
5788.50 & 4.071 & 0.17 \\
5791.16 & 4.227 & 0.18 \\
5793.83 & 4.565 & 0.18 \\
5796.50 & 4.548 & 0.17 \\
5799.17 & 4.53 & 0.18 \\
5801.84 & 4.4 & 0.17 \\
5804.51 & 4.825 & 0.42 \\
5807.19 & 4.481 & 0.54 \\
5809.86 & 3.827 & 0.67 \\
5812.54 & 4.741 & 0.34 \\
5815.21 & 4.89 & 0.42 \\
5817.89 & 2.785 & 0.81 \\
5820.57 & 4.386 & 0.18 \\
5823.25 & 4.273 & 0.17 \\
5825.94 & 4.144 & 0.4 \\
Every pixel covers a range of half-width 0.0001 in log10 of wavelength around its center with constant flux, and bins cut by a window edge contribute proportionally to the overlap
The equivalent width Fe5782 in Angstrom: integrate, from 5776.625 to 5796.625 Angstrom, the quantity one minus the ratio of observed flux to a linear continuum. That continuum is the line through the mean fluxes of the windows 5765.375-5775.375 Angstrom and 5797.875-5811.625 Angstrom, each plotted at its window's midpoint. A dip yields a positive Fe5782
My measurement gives 1.3 Angstrom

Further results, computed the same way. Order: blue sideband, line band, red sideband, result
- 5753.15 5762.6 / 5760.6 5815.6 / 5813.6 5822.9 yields -3.0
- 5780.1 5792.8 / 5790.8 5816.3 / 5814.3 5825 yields -2.5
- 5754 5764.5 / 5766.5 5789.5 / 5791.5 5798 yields 0.5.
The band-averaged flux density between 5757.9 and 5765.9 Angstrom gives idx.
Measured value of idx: 4.34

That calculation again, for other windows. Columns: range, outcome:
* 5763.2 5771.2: 4.71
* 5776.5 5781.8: 4.2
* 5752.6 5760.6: 4.38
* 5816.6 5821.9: 3.59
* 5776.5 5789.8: 4.16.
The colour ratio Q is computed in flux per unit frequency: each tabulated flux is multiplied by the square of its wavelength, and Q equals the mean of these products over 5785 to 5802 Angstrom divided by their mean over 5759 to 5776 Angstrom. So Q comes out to 1.0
